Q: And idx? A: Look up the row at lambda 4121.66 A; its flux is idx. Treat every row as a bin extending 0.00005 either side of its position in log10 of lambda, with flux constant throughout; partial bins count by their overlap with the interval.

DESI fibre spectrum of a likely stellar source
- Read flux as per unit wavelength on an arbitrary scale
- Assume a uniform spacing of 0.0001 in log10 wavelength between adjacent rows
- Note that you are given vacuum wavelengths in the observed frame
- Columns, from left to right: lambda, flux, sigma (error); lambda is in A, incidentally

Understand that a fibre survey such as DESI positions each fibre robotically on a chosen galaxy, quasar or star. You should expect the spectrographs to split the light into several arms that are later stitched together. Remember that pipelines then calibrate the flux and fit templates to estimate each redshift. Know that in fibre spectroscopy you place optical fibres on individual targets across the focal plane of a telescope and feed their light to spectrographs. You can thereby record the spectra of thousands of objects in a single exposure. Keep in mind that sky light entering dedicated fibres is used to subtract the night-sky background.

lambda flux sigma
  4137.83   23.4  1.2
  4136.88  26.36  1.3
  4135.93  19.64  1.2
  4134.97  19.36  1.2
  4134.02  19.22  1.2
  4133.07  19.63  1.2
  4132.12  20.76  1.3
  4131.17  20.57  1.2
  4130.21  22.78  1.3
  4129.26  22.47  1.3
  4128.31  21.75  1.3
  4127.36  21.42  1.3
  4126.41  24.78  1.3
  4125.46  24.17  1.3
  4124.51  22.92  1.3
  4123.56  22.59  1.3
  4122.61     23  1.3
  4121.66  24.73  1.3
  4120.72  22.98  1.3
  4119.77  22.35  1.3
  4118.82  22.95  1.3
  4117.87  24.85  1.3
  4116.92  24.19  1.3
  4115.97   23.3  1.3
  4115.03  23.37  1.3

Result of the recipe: 24.73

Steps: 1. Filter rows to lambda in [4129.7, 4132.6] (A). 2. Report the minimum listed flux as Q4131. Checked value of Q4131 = 20.57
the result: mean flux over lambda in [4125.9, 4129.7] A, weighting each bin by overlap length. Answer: 22.6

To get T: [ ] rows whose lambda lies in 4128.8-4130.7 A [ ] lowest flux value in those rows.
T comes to 22.47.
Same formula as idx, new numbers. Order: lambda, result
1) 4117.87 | 24.85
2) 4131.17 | 20.57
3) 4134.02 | 19.22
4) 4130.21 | 22.78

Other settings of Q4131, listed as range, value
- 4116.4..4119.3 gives 22.95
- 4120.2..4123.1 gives 22.98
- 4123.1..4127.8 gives 21.42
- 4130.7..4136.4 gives 19.22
